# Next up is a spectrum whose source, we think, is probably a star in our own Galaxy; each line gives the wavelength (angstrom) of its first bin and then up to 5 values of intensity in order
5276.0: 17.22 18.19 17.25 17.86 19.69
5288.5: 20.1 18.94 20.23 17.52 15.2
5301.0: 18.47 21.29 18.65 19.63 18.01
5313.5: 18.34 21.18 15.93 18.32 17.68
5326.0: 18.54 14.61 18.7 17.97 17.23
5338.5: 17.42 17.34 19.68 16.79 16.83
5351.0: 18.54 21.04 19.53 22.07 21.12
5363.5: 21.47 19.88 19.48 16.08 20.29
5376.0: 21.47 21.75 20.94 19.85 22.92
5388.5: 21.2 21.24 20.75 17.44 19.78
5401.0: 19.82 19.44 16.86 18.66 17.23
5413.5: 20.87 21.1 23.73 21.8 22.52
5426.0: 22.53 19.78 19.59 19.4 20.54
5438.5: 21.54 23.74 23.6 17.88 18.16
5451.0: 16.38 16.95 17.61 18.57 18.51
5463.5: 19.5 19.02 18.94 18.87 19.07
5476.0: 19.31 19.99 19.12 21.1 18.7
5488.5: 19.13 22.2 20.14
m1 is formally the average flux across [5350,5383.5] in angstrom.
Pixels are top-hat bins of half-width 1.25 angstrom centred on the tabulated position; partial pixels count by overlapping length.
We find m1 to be 20.3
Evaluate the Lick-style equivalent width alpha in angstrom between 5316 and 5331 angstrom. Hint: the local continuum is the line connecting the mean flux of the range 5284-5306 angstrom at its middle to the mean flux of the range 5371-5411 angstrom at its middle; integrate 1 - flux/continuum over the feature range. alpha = 1.3 angstrom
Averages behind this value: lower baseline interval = 18.9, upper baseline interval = 19.9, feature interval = 17.5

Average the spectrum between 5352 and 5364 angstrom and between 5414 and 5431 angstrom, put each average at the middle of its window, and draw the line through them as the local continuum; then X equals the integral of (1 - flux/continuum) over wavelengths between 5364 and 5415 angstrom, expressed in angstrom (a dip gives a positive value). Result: 3.6 angstrom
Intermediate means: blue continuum 21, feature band 19.8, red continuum 21.7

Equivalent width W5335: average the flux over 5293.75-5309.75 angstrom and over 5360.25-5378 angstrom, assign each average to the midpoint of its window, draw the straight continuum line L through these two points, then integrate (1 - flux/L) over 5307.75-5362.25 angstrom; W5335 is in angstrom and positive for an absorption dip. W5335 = 2.3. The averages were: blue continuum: 18.6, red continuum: 20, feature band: 18.5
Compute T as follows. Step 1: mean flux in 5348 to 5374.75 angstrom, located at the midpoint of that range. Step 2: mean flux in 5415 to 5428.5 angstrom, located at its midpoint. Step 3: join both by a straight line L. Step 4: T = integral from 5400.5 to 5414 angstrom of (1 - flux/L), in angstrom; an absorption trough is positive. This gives 1.8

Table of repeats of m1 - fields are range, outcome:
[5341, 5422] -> 19.9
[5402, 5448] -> 20.6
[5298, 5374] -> 18.6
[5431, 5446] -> 21.3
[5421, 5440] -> 20.9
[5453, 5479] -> 18.8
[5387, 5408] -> 19.6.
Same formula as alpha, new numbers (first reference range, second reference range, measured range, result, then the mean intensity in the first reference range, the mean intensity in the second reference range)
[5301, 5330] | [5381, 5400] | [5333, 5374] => 1.0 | 18.4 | 20.5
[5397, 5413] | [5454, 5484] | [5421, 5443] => -2.9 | 18.7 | 19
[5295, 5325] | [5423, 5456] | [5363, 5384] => -1.0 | 18.4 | 20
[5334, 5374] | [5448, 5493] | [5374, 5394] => -2.4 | 19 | 19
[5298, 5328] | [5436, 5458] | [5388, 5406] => -0.5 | 18.4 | 19.5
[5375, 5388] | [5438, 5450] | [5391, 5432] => 1.9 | 21.4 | 20.9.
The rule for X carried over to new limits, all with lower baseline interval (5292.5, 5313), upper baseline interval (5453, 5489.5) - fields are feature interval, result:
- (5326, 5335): 0.66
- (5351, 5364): -1.43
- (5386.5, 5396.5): -0.94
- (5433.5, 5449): -1.63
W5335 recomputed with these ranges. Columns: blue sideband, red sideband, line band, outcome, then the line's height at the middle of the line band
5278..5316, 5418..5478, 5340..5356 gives 0.52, 19.1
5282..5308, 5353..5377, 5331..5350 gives 1.95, 19.7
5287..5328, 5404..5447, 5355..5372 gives -0.40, 19.6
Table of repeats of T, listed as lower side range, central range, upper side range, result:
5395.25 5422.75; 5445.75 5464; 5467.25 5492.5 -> 1.68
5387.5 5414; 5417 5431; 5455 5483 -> -1.90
